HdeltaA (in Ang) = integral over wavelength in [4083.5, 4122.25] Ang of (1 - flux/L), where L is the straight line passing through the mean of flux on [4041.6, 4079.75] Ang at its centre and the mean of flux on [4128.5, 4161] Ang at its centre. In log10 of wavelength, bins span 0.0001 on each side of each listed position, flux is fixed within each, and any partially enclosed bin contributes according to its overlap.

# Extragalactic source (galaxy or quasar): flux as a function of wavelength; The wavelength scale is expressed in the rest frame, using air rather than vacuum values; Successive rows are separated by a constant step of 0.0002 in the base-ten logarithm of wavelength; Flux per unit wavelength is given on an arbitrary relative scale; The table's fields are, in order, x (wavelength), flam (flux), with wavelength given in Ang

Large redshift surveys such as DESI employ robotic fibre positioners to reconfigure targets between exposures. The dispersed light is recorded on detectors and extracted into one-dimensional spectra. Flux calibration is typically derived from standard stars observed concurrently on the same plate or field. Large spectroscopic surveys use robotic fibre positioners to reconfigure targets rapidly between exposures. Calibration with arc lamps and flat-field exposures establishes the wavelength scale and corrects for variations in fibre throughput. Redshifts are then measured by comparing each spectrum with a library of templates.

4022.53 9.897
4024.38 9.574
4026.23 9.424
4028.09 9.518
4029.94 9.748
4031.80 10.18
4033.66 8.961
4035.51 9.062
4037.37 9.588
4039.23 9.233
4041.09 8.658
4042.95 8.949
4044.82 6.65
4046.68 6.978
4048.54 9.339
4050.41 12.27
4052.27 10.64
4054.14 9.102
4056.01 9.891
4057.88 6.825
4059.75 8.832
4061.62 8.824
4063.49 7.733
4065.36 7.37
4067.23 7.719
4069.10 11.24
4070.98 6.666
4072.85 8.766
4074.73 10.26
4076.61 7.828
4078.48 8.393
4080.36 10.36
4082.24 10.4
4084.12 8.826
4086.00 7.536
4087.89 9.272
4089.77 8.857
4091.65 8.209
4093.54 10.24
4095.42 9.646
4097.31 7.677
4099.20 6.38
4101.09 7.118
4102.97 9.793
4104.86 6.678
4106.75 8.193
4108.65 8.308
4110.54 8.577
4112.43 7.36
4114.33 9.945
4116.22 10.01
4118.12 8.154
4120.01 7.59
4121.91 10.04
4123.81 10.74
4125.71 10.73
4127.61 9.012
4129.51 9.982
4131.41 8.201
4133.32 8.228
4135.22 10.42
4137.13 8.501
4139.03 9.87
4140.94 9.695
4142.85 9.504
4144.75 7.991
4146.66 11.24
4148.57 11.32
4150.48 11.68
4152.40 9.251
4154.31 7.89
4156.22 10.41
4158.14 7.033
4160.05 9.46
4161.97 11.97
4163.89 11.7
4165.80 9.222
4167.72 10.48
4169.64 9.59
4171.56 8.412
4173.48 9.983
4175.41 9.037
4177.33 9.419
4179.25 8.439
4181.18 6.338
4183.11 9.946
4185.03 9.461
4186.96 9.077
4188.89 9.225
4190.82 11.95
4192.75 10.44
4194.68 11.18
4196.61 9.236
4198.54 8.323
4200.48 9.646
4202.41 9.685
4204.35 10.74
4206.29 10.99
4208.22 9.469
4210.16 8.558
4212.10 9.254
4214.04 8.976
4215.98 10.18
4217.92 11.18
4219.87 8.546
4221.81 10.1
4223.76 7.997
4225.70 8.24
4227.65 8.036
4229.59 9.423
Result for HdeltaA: 2.6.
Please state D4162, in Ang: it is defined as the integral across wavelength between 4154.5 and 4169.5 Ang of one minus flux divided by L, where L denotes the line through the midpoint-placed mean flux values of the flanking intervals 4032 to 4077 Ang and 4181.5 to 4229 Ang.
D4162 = -0.9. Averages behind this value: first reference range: 8.84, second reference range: 9.56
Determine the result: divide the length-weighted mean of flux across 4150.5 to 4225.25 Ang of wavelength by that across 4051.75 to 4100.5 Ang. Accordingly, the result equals 1.10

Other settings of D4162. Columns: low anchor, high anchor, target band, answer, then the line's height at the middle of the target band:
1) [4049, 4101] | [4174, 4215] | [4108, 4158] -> -1.1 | 9.17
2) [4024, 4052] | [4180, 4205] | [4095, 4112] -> 2.6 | 9.39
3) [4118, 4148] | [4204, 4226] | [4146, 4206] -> -1.7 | 9.48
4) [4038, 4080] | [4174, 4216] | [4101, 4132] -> 0.6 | 9.08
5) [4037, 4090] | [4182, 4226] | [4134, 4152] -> -1.3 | 9.32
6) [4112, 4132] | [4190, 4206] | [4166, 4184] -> 1.5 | 9.91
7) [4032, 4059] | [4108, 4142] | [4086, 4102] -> 1.3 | 9.14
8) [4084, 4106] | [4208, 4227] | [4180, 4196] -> -1.2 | 9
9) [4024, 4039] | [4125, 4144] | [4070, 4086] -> 1.0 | 9.44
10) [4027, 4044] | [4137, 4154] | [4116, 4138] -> 1.1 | 9.79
